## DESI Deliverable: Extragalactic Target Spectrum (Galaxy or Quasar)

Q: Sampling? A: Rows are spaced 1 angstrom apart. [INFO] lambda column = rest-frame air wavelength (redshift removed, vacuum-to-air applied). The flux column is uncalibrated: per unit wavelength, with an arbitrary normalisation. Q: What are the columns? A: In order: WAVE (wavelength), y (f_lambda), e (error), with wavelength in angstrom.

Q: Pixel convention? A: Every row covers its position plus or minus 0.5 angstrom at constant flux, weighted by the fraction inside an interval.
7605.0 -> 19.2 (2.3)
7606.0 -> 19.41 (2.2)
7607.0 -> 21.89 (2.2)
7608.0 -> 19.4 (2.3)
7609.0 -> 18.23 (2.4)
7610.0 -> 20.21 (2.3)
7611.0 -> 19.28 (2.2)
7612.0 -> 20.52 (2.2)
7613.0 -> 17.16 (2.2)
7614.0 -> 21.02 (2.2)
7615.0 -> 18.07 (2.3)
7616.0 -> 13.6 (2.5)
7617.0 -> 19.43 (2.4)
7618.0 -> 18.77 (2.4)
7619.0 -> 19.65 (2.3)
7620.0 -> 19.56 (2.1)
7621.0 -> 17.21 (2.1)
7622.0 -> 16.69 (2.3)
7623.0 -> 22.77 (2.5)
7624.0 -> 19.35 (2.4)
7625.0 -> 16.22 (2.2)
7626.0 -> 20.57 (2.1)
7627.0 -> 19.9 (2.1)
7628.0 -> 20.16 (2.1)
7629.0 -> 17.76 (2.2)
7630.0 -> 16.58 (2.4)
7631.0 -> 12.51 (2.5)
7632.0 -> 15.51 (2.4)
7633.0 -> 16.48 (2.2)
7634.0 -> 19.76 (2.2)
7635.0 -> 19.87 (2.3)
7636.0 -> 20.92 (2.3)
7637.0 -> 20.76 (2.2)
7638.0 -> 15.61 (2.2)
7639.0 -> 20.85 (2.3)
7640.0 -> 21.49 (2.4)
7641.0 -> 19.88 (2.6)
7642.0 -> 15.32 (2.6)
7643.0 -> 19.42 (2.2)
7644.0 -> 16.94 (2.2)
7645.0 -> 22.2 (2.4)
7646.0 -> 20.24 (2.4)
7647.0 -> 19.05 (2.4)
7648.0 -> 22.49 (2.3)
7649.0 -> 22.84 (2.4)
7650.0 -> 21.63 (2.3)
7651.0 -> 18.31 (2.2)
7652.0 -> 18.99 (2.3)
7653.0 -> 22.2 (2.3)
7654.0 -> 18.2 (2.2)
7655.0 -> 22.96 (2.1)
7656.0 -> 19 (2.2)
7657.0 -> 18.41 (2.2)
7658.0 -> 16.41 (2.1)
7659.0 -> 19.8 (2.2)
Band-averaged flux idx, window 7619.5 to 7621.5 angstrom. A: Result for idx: 18.4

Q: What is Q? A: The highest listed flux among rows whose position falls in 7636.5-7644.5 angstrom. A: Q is 21.49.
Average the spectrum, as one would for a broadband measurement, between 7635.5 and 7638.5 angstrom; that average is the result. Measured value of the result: 19.1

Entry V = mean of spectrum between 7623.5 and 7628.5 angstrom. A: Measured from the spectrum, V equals 19.2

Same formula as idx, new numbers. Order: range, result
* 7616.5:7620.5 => 19.4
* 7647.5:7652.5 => 20.9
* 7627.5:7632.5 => 16.5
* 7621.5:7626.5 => 19.1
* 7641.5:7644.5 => 17.2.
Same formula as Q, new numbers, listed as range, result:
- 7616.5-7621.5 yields 19.65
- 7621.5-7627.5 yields 22.77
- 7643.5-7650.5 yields 22.84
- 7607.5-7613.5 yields 20.52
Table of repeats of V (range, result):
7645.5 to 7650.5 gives 21.2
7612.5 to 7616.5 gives 17.5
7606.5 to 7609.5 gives 19.8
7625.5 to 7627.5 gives 20.2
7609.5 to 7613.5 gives 19.3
